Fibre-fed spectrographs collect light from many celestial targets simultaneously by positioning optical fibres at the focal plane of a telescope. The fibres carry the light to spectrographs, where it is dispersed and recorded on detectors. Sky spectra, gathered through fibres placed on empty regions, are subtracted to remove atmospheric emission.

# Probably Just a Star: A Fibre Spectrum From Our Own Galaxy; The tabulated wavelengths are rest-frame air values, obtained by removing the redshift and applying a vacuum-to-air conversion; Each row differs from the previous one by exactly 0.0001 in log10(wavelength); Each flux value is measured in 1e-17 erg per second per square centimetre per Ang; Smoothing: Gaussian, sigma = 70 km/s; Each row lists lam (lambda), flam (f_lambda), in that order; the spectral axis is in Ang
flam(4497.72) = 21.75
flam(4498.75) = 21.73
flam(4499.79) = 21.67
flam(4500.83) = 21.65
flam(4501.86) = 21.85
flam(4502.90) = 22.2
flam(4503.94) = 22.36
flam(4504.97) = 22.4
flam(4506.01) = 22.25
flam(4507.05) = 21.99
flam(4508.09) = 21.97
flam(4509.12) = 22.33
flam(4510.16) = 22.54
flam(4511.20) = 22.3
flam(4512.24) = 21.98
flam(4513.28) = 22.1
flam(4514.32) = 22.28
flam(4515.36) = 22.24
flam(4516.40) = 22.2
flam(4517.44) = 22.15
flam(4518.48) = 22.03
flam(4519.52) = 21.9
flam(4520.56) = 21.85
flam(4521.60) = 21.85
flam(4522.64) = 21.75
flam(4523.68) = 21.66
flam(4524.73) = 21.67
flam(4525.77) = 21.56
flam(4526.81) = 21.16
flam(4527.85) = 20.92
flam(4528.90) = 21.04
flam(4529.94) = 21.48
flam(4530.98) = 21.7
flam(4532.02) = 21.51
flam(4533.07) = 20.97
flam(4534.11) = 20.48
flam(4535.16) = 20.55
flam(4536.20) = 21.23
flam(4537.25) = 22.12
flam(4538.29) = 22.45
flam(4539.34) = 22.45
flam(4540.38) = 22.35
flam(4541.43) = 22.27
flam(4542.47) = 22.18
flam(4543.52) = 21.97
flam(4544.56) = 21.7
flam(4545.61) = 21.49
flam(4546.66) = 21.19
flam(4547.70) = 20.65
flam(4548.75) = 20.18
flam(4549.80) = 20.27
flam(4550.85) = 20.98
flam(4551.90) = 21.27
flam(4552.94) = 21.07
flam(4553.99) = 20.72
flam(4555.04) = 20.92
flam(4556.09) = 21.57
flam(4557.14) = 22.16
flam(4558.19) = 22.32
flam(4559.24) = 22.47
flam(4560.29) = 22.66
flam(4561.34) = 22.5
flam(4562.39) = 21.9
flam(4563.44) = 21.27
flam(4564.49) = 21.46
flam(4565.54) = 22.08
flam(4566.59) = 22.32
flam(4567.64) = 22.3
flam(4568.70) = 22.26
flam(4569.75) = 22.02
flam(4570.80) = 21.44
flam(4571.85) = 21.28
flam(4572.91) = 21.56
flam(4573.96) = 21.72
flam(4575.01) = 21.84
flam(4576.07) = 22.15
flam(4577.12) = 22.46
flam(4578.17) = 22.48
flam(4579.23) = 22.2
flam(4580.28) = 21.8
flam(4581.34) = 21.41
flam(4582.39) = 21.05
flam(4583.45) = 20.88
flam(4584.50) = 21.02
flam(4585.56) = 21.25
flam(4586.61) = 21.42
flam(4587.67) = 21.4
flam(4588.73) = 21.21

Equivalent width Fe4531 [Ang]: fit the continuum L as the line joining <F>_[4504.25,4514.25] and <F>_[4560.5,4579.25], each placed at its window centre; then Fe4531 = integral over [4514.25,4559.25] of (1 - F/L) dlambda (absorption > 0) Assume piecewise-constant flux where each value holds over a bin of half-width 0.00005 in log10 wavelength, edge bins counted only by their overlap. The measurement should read 1.13 Ang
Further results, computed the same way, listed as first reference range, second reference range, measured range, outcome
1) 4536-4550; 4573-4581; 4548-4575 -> 0.3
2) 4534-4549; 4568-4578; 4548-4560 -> 0.2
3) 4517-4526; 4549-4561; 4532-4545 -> 0.0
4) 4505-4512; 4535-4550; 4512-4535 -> 0.3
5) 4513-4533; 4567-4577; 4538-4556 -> 0.3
